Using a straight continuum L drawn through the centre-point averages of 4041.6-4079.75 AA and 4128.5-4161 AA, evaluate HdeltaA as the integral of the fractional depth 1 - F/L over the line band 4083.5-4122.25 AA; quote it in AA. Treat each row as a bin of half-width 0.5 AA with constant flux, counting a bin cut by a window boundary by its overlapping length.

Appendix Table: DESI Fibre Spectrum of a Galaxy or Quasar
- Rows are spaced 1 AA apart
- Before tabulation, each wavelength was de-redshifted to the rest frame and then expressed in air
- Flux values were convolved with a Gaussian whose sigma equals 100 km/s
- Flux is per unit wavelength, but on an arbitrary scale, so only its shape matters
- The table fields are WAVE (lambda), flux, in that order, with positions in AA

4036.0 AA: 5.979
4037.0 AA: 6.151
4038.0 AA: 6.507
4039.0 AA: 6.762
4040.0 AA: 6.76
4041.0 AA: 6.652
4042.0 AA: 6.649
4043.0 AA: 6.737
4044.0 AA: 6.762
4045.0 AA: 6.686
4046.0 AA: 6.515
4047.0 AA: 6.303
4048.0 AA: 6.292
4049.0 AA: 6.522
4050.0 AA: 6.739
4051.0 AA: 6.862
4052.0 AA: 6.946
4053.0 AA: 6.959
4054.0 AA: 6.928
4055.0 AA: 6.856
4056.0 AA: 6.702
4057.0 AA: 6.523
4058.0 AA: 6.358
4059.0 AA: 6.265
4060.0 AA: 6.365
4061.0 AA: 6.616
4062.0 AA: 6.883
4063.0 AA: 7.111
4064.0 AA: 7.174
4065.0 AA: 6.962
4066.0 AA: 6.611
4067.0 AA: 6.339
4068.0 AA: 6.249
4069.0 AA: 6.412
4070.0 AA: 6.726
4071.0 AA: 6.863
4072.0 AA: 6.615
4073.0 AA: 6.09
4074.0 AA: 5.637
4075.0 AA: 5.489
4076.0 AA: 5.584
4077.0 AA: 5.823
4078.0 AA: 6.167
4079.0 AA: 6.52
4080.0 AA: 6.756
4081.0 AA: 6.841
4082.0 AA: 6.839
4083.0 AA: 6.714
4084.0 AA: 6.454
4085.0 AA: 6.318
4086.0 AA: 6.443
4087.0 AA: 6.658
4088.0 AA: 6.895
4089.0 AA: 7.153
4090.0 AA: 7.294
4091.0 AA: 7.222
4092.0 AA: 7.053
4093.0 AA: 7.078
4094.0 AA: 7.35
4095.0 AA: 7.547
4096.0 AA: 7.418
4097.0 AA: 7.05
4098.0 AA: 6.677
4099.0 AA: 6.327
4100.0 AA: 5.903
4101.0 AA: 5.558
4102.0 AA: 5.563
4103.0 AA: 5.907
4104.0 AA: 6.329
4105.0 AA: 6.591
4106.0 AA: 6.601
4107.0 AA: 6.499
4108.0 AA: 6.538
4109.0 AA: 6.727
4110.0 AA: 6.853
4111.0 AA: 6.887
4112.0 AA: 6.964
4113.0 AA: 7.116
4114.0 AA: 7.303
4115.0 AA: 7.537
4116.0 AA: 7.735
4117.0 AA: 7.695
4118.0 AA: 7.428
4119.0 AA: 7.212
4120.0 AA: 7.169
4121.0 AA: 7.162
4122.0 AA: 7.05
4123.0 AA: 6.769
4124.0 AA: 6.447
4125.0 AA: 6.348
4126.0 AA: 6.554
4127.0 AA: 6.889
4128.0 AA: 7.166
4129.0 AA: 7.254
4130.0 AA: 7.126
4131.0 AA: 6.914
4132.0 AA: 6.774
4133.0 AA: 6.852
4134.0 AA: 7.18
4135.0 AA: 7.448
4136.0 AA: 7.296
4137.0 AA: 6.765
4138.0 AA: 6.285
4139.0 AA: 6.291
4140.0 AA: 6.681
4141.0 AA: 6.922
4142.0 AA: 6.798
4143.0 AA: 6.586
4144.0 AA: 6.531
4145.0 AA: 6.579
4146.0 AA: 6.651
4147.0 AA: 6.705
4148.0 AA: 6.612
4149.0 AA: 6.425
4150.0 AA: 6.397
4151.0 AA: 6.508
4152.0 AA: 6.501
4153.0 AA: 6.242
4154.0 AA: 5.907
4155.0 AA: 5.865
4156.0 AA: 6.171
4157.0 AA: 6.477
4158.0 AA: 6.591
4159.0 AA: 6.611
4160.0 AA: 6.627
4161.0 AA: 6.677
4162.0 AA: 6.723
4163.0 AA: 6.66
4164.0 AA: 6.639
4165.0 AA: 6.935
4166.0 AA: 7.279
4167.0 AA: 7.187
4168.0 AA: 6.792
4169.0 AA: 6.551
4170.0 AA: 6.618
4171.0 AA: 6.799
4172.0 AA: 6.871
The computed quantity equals -1.6 AA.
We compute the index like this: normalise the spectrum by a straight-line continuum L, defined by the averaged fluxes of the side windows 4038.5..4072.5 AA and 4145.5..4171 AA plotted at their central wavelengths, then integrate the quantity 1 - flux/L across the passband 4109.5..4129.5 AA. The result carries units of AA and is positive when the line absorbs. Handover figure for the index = -1.4 AA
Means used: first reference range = 6.67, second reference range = 6.58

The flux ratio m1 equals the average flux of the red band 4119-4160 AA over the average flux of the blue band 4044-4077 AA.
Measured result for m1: 1.0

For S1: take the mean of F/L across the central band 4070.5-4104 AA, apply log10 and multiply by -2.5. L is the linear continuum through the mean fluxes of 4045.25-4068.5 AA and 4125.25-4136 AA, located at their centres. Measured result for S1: 0.043 mag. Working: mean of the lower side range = 6.66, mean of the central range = 6.54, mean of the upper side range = 7.01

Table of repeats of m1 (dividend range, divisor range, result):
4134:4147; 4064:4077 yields 1.07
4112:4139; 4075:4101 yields 1.05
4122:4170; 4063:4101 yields 1.01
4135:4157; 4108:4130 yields 0.93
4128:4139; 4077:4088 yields 1.06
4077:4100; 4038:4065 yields 1.02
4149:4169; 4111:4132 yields 0.93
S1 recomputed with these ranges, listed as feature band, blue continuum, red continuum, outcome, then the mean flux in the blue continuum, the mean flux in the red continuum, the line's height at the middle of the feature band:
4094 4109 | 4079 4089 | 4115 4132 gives 0.056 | 6.68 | 7.06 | 6.85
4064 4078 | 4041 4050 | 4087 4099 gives 0.093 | 6.57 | 7.1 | 6.86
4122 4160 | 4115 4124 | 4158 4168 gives 0.059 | 7.25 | 6.8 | 7.03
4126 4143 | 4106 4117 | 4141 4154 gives -0.029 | 7.03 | 6.53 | 6.71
